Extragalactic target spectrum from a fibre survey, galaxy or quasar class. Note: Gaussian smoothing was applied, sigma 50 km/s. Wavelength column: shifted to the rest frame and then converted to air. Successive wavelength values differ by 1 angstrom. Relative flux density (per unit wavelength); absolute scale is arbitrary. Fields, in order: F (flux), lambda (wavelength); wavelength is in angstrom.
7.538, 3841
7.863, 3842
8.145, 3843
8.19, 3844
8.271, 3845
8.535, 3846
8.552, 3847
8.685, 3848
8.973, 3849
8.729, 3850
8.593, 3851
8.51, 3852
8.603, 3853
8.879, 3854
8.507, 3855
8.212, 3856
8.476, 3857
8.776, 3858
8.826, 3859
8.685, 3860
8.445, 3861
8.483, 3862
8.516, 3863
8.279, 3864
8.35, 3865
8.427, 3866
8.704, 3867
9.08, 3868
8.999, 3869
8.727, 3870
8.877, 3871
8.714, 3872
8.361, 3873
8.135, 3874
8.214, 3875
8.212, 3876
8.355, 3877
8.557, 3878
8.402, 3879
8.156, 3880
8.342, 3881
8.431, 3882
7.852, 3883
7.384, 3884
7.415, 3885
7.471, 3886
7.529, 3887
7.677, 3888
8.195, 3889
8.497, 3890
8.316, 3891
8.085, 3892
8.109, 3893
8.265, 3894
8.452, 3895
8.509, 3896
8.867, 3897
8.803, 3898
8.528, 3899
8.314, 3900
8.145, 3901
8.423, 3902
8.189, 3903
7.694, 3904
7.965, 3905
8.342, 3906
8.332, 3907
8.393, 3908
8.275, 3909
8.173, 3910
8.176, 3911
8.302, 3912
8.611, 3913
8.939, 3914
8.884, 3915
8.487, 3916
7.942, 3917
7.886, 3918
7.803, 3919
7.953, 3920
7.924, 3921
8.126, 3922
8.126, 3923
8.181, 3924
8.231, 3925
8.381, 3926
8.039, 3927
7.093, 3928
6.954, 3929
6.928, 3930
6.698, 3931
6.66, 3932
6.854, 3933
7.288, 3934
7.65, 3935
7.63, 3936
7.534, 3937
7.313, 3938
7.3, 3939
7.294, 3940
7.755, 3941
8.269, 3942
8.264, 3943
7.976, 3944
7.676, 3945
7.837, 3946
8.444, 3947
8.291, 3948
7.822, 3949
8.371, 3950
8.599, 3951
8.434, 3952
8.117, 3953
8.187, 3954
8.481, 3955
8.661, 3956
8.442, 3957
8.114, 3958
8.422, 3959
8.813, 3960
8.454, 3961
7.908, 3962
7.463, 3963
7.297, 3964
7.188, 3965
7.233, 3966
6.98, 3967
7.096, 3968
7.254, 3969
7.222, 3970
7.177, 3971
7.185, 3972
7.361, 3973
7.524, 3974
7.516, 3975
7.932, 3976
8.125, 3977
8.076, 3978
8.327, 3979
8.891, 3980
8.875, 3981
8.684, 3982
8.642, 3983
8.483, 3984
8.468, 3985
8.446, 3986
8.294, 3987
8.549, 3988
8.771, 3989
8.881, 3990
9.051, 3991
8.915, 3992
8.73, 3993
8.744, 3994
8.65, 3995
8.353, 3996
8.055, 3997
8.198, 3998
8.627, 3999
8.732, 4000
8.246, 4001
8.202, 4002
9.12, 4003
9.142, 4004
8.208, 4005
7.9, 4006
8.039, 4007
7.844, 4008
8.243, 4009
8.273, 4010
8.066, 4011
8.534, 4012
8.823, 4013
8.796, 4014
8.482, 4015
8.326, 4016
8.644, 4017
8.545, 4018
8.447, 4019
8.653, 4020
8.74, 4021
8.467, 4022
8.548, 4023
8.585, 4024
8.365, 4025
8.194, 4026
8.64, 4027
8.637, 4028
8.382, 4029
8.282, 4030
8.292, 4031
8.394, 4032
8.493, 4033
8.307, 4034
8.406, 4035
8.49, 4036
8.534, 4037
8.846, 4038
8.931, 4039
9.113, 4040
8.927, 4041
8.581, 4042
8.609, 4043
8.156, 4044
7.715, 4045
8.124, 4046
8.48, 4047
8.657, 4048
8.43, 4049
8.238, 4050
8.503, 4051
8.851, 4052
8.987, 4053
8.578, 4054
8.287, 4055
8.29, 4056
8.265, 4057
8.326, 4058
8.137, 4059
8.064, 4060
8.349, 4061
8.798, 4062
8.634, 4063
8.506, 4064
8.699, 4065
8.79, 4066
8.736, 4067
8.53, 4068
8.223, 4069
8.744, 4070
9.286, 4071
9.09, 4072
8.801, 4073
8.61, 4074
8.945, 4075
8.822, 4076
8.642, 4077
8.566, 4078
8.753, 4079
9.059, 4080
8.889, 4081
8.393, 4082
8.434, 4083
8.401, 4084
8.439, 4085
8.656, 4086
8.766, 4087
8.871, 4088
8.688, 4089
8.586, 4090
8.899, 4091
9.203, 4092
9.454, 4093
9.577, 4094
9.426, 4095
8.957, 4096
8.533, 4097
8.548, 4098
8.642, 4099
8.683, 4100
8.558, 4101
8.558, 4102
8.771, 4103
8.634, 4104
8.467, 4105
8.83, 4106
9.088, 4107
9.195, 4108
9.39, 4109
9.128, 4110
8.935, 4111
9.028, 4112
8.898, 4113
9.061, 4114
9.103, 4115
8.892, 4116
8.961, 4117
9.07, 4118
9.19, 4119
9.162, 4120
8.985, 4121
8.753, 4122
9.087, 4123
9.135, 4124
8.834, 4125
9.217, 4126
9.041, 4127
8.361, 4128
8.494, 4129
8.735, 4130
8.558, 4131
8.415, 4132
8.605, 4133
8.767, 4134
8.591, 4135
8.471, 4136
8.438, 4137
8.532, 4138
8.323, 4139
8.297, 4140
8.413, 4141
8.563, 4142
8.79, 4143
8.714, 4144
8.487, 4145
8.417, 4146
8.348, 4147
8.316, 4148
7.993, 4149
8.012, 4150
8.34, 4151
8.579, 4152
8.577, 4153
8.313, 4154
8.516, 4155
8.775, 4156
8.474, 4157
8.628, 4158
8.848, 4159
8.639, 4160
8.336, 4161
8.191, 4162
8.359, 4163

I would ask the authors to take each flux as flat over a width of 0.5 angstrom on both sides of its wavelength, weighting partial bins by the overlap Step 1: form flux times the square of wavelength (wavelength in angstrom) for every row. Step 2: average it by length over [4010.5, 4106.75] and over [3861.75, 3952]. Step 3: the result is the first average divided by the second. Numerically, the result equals 1.1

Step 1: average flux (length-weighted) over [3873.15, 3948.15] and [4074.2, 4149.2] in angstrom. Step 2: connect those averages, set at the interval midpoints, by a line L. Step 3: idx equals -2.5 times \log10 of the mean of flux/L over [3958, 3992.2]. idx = 0.03 mag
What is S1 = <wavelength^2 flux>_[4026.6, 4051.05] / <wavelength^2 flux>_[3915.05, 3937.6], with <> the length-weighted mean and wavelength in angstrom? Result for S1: 1.17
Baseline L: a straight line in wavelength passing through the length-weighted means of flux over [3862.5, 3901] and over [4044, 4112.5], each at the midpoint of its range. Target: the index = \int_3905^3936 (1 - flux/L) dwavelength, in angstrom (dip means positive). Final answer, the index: 1.7 angstrom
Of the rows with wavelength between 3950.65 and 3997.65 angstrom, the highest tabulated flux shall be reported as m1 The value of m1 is 9.051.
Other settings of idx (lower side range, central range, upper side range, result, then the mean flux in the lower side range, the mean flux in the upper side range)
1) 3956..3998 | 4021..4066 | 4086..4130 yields 0.00 mag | 8.12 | 8.92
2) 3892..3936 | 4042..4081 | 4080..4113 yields 0.02 mag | 8.04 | 8.84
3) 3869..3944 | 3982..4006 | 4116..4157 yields -0.04 mag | 8.05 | 8.63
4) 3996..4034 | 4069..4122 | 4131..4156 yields -0.05 mag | 8.43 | 8.46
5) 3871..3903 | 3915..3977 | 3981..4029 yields 0.08 mag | 8.23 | 8.51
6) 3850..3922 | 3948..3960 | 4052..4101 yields 0.02 mag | 8.34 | 8.7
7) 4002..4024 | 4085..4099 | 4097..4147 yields -0.03 mag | 8.47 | 8.77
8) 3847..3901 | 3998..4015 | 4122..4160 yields 0.01 mag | 8.4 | 8.57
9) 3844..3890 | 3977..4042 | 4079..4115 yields 0.02 mag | 8.4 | 8.85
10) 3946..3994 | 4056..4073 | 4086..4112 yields 0.02 mag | 8.14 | 8.89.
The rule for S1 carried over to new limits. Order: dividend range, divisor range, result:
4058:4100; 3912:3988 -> 1.17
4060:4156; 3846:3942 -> 1.19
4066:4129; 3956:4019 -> 1.14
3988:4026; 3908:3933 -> 1.12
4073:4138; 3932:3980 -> 1.22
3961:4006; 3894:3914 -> 1.02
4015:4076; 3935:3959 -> 1.12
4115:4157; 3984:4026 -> 1.08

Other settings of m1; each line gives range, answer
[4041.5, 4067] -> 8.987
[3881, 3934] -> 8.939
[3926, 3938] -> 8.381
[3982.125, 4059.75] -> 9.142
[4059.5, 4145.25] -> 9.577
